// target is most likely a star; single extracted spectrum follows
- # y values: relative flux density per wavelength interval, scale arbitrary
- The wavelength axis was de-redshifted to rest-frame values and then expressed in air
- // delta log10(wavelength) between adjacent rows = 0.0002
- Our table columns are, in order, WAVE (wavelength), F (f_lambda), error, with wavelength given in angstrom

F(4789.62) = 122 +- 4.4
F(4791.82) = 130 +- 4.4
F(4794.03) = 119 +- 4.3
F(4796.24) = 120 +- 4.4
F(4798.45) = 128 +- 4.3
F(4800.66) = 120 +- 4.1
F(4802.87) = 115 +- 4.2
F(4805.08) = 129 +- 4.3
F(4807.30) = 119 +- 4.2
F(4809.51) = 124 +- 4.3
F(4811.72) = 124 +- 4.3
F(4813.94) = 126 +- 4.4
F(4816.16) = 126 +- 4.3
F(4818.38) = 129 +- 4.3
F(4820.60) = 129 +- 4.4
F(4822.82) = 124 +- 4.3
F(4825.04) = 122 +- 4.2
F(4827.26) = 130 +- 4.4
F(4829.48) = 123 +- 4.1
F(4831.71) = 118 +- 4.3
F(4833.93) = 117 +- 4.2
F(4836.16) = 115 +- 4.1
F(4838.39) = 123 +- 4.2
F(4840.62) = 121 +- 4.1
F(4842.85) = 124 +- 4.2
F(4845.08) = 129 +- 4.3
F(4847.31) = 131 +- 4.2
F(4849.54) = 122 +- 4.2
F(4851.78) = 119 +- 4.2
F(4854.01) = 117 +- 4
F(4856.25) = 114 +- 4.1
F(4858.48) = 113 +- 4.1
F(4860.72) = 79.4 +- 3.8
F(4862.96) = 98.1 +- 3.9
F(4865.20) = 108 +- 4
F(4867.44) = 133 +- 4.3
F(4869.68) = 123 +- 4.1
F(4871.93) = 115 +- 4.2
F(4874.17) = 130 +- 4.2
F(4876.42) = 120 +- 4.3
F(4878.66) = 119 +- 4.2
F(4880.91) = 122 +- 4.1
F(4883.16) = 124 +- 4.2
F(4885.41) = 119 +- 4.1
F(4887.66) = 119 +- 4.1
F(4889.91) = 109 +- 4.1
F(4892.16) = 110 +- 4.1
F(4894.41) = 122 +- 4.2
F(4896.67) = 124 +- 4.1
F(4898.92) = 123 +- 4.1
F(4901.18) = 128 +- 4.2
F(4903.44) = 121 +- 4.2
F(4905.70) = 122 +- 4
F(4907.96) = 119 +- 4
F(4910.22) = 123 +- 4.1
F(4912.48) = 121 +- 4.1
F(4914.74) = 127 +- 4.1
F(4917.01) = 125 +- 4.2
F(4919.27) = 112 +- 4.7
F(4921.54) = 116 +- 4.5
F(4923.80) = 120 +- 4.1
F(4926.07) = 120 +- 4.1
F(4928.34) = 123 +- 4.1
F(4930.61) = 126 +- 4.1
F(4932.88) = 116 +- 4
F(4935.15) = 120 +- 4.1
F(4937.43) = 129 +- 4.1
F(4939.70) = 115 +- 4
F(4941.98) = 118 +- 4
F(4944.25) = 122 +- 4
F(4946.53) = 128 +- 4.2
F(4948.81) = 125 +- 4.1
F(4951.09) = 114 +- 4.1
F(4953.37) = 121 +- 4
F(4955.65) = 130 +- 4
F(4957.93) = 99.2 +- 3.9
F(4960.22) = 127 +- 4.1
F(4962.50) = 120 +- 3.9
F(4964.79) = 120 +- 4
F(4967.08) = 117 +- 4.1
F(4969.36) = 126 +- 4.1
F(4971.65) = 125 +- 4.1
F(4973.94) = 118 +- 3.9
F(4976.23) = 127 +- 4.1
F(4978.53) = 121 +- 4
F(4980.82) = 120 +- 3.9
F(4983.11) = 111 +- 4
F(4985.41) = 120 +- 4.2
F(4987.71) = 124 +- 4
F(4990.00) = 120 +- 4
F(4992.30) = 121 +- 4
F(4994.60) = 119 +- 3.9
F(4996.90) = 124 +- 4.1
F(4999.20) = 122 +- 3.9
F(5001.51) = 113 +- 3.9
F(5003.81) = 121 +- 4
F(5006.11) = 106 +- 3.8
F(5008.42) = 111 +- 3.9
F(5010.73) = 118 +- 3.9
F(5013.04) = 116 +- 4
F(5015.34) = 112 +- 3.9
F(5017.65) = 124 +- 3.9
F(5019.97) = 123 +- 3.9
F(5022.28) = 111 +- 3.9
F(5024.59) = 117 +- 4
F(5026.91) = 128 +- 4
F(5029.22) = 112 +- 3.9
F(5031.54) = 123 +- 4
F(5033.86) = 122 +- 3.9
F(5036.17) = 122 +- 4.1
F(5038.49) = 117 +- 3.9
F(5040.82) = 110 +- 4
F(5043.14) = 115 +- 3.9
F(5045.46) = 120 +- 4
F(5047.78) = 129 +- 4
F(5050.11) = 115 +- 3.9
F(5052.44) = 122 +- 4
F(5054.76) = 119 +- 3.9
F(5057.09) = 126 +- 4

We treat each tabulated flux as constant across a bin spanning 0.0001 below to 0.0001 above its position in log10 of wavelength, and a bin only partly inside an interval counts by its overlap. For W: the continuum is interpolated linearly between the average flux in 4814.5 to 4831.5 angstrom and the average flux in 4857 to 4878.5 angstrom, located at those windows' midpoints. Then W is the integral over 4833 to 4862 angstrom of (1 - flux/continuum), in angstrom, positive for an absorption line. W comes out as 0.49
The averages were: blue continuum 126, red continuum 114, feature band 117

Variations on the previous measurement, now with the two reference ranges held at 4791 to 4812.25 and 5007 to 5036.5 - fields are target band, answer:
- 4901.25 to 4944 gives -0.3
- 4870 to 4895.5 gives 0.4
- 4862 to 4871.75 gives 0.4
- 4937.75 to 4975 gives -0.3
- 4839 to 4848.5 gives -0.3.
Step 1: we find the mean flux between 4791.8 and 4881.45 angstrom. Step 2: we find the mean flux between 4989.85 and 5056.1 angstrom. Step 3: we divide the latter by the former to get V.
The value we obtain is 1.0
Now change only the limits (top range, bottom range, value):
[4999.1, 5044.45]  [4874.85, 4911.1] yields 0.97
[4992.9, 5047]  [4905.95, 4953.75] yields 0.97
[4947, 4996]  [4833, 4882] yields 1.02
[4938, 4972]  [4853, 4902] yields 1.03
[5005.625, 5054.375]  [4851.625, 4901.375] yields 1.01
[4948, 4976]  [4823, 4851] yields 0.98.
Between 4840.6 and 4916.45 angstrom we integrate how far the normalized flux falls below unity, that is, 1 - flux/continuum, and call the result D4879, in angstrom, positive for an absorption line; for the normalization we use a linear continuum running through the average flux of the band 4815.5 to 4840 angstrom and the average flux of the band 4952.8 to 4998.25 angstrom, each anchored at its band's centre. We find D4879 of 2.0 angstrom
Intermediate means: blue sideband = 123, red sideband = 121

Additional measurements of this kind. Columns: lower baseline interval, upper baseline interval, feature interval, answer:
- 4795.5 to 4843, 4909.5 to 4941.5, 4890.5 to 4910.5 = 0.1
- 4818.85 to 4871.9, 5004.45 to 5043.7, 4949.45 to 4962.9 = -0.1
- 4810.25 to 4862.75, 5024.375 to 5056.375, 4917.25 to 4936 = 0.1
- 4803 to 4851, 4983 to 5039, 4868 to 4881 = 0.1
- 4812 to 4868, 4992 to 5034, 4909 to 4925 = -0.2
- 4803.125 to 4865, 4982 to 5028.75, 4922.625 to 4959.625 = -0.6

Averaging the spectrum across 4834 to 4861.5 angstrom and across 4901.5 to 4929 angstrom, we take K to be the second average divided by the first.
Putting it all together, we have 1.0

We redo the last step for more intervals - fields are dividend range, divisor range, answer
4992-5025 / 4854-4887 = 1.01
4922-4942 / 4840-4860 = 1.00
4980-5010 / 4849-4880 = 1.02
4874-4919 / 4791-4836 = 0.98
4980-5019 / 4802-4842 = 0.96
